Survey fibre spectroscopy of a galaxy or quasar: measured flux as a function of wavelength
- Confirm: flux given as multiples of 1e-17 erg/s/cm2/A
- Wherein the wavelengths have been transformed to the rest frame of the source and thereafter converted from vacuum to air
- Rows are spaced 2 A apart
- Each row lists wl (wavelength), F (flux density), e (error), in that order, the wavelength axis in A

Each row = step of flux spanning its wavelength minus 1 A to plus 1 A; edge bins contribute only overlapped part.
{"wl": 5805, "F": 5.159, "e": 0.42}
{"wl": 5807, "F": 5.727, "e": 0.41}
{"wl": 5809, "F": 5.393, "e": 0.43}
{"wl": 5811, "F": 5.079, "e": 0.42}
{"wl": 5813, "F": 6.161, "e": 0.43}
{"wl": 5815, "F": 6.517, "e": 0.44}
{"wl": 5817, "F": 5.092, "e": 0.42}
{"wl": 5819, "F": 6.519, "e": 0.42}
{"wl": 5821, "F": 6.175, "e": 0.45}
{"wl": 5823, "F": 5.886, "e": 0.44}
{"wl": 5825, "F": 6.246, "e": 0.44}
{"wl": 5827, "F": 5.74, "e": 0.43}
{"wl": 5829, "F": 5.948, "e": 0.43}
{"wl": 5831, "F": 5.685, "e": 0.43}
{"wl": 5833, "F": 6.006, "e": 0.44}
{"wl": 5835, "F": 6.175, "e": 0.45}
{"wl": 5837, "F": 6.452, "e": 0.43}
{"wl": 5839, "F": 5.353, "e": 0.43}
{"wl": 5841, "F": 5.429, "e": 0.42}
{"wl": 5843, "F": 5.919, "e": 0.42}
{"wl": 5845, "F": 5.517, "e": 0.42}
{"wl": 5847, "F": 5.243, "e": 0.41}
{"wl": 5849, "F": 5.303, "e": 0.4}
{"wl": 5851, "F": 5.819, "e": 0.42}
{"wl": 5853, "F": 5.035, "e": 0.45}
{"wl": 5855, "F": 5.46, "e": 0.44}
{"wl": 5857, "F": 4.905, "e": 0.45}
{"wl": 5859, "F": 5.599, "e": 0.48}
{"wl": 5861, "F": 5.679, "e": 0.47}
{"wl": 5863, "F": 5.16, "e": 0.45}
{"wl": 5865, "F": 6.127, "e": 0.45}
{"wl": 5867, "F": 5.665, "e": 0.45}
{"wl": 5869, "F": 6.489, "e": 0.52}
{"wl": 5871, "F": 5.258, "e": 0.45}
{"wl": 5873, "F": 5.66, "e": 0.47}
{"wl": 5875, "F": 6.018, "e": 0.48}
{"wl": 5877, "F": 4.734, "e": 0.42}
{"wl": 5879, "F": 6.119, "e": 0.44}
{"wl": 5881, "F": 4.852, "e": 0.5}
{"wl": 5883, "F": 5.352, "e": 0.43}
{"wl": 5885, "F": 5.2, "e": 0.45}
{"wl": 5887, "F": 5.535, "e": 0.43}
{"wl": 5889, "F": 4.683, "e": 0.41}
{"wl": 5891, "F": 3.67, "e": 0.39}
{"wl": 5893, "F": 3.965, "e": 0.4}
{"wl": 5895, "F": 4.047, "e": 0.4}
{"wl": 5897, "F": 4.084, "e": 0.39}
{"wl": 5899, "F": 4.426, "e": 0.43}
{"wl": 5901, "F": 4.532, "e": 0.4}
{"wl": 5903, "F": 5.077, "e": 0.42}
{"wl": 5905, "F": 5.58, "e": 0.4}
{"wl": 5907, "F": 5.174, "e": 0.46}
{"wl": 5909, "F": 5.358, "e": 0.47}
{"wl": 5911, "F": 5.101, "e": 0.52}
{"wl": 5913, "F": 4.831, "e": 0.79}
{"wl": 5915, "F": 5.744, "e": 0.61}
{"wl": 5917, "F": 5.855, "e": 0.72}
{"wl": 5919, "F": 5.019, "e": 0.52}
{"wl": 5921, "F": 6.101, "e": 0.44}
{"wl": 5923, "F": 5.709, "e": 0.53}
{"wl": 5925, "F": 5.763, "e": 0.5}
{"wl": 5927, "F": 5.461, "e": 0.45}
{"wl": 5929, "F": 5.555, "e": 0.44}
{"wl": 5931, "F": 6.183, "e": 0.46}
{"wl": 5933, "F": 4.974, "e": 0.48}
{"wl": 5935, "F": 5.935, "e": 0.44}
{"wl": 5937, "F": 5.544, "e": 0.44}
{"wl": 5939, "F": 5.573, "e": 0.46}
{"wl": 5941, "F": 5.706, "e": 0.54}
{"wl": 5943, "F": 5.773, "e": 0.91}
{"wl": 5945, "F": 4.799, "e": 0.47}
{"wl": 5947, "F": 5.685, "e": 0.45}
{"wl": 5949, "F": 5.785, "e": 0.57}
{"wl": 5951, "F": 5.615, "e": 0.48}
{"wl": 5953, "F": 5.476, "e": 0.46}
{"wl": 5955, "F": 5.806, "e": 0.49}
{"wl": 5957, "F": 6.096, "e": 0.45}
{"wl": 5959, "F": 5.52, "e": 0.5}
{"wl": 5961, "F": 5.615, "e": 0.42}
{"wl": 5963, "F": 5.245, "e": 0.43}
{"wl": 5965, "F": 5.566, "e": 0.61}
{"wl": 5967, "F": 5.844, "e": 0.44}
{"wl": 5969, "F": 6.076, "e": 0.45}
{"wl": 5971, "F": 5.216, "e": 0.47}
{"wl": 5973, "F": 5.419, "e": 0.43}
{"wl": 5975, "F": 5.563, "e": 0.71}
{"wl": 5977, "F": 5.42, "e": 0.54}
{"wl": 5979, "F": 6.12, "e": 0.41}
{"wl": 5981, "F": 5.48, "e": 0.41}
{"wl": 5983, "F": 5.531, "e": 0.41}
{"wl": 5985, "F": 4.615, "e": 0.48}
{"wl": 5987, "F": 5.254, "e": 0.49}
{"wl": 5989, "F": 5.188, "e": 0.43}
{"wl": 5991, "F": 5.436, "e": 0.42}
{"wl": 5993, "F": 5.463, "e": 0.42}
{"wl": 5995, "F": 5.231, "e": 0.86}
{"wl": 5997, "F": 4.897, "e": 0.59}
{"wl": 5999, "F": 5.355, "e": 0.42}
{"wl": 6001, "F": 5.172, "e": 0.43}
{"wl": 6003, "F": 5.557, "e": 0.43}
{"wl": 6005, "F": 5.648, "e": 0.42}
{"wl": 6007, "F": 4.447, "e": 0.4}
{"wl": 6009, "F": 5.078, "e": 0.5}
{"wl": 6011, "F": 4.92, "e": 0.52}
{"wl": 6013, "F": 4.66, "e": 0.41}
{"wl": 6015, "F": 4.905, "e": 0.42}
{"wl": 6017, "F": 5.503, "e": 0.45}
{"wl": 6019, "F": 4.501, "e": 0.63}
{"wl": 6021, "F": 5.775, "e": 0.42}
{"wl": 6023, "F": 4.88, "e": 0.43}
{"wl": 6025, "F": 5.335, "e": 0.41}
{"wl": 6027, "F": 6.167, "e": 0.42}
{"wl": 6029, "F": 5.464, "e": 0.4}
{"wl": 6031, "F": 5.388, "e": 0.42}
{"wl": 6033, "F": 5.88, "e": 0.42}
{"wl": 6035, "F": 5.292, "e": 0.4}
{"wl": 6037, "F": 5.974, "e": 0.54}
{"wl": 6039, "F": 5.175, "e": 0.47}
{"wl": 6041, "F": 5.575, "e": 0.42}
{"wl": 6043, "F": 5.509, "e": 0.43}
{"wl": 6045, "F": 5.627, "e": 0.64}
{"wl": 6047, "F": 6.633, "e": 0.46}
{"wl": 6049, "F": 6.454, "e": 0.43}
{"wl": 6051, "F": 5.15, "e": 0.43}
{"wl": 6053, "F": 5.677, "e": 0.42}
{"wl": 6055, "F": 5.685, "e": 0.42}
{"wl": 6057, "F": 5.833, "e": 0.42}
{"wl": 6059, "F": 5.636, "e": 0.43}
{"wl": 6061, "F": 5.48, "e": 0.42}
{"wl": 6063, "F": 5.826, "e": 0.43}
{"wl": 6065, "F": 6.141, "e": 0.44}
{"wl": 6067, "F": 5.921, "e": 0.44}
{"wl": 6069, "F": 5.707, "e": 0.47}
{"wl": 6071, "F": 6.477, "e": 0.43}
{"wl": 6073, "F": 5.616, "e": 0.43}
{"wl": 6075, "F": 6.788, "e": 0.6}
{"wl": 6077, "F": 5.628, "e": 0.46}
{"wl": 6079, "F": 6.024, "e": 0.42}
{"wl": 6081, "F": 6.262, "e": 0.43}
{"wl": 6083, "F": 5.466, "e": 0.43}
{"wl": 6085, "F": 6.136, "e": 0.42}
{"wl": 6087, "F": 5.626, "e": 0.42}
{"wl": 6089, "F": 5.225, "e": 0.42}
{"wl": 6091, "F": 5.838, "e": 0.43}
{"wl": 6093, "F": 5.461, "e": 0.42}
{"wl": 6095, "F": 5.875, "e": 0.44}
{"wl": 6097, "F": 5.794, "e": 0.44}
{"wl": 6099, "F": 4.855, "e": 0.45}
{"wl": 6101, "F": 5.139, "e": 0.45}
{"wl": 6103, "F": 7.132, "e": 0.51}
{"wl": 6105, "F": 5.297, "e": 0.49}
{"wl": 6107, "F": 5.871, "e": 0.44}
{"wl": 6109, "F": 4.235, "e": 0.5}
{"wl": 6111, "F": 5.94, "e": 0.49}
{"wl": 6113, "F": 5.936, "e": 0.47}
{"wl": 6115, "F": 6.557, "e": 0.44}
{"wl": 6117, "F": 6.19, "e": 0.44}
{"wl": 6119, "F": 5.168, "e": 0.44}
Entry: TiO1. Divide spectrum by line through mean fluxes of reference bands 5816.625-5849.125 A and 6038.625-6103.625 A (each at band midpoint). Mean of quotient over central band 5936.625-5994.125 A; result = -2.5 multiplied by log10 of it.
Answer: 0.05 mag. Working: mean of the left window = 5.83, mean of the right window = 5.8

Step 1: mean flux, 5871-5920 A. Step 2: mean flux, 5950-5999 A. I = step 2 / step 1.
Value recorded 1.09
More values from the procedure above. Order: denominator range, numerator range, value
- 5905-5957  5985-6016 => 0.92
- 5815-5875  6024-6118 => 1.01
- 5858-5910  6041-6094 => 1.13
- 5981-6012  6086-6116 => 1.09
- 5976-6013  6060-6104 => 1.11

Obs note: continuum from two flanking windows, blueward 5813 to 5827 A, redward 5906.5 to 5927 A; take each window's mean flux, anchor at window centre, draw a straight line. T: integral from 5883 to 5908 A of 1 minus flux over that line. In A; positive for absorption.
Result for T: 4.1 A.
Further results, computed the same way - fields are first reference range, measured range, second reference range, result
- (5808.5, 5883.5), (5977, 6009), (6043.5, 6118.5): 2.6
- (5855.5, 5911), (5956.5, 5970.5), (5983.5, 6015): -1.5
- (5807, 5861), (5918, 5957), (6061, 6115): 0.9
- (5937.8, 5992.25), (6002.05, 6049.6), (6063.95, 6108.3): 2.2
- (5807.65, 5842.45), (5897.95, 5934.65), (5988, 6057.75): 1.9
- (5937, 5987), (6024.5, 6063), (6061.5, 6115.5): 0.2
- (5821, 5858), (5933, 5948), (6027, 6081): 0.5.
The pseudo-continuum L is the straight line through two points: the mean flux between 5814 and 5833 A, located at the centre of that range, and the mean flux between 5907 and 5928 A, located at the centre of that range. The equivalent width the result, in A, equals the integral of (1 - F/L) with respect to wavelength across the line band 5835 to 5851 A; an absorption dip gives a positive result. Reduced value 0.6 A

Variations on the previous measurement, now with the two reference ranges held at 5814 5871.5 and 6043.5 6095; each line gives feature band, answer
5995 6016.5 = 2.7 A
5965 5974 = 0.3 A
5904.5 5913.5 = 0.9 A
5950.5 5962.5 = 0.3 A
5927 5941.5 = 0.4 A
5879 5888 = 0.7 A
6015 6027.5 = 1.1 A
